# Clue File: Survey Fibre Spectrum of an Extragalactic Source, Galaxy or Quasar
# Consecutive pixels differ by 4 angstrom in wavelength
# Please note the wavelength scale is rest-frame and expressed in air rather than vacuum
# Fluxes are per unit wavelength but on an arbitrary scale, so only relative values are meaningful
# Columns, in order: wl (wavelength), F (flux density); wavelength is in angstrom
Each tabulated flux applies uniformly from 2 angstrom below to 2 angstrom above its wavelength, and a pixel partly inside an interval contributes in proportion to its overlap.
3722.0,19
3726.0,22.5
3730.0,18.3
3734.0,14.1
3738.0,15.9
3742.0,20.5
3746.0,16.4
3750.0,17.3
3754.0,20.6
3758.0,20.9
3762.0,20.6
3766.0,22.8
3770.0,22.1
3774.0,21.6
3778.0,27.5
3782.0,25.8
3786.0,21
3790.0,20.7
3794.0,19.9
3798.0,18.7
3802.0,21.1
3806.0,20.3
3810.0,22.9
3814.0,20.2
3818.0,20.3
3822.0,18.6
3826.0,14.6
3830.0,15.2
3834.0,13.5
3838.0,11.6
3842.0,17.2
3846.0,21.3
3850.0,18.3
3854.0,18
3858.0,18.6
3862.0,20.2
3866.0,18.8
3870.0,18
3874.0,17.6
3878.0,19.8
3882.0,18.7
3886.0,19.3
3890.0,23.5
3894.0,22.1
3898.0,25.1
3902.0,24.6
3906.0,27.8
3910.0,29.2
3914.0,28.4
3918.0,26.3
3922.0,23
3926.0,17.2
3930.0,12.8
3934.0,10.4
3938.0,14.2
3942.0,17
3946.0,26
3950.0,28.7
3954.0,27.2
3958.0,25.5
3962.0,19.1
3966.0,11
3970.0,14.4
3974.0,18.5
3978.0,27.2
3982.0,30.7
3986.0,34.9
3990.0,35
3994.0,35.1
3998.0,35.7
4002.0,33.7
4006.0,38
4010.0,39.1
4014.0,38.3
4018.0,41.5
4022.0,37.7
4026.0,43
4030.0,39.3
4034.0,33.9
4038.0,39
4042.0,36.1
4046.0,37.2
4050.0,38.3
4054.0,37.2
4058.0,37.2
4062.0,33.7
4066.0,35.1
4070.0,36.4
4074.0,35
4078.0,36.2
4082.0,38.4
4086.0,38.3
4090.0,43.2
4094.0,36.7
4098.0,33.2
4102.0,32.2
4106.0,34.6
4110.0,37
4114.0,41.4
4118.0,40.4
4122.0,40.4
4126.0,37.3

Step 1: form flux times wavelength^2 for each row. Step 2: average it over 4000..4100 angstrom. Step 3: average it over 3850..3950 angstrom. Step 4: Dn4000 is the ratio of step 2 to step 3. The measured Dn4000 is 1.9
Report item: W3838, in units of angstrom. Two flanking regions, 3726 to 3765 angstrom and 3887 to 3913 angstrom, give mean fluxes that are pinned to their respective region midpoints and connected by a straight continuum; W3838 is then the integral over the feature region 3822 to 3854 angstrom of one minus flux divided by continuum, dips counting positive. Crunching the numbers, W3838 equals 9.0 angstrom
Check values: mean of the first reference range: 18.6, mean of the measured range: 16.2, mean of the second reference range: 25.3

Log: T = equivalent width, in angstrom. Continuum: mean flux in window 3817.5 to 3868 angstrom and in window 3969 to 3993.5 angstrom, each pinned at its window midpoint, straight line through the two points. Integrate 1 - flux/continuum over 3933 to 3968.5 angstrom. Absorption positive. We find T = 7.5 angstrom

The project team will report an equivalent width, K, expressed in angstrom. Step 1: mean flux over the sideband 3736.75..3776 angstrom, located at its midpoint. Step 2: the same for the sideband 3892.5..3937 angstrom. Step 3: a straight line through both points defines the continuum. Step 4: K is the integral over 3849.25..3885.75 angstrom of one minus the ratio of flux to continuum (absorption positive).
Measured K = 4.84 angstrom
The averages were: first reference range 19.9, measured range 18.7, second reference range 22.3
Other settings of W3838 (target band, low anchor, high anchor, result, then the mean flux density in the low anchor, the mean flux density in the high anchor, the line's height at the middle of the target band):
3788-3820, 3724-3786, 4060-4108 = 3.21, 20.5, 36.1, 22.8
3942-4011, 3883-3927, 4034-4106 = 4.76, 24.3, 36.5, 29.6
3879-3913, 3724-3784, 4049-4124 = 4.70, 20.5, 37.1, 27.6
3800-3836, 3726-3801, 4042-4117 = 7.10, 20.3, 36.8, 23.2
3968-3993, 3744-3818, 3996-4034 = 6.09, 21.1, 38.2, 35.7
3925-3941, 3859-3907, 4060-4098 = 7.30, 21.1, 36.8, 25.1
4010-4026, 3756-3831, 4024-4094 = -2.17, 20.9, 37.5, 34.9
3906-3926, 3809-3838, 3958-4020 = -1.27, 17.3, 30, 24.4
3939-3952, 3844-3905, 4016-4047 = 2.50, 20.4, 38.5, 28.6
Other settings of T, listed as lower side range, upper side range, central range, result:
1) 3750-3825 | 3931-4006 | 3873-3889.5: 2.7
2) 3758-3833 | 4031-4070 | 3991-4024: -3.4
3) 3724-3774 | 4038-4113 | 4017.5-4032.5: -2.7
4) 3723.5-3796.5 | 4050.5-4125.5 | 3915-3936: 7.5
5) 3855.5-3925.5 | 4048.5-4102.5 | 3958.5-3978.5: 7.4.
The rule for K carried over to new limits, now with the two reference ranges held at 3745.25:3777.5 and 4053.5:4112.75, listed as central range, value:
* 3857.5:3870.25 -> 3.3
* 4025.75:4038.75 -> -1.7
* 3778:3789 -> -1.0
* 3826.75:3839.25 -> 5.4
